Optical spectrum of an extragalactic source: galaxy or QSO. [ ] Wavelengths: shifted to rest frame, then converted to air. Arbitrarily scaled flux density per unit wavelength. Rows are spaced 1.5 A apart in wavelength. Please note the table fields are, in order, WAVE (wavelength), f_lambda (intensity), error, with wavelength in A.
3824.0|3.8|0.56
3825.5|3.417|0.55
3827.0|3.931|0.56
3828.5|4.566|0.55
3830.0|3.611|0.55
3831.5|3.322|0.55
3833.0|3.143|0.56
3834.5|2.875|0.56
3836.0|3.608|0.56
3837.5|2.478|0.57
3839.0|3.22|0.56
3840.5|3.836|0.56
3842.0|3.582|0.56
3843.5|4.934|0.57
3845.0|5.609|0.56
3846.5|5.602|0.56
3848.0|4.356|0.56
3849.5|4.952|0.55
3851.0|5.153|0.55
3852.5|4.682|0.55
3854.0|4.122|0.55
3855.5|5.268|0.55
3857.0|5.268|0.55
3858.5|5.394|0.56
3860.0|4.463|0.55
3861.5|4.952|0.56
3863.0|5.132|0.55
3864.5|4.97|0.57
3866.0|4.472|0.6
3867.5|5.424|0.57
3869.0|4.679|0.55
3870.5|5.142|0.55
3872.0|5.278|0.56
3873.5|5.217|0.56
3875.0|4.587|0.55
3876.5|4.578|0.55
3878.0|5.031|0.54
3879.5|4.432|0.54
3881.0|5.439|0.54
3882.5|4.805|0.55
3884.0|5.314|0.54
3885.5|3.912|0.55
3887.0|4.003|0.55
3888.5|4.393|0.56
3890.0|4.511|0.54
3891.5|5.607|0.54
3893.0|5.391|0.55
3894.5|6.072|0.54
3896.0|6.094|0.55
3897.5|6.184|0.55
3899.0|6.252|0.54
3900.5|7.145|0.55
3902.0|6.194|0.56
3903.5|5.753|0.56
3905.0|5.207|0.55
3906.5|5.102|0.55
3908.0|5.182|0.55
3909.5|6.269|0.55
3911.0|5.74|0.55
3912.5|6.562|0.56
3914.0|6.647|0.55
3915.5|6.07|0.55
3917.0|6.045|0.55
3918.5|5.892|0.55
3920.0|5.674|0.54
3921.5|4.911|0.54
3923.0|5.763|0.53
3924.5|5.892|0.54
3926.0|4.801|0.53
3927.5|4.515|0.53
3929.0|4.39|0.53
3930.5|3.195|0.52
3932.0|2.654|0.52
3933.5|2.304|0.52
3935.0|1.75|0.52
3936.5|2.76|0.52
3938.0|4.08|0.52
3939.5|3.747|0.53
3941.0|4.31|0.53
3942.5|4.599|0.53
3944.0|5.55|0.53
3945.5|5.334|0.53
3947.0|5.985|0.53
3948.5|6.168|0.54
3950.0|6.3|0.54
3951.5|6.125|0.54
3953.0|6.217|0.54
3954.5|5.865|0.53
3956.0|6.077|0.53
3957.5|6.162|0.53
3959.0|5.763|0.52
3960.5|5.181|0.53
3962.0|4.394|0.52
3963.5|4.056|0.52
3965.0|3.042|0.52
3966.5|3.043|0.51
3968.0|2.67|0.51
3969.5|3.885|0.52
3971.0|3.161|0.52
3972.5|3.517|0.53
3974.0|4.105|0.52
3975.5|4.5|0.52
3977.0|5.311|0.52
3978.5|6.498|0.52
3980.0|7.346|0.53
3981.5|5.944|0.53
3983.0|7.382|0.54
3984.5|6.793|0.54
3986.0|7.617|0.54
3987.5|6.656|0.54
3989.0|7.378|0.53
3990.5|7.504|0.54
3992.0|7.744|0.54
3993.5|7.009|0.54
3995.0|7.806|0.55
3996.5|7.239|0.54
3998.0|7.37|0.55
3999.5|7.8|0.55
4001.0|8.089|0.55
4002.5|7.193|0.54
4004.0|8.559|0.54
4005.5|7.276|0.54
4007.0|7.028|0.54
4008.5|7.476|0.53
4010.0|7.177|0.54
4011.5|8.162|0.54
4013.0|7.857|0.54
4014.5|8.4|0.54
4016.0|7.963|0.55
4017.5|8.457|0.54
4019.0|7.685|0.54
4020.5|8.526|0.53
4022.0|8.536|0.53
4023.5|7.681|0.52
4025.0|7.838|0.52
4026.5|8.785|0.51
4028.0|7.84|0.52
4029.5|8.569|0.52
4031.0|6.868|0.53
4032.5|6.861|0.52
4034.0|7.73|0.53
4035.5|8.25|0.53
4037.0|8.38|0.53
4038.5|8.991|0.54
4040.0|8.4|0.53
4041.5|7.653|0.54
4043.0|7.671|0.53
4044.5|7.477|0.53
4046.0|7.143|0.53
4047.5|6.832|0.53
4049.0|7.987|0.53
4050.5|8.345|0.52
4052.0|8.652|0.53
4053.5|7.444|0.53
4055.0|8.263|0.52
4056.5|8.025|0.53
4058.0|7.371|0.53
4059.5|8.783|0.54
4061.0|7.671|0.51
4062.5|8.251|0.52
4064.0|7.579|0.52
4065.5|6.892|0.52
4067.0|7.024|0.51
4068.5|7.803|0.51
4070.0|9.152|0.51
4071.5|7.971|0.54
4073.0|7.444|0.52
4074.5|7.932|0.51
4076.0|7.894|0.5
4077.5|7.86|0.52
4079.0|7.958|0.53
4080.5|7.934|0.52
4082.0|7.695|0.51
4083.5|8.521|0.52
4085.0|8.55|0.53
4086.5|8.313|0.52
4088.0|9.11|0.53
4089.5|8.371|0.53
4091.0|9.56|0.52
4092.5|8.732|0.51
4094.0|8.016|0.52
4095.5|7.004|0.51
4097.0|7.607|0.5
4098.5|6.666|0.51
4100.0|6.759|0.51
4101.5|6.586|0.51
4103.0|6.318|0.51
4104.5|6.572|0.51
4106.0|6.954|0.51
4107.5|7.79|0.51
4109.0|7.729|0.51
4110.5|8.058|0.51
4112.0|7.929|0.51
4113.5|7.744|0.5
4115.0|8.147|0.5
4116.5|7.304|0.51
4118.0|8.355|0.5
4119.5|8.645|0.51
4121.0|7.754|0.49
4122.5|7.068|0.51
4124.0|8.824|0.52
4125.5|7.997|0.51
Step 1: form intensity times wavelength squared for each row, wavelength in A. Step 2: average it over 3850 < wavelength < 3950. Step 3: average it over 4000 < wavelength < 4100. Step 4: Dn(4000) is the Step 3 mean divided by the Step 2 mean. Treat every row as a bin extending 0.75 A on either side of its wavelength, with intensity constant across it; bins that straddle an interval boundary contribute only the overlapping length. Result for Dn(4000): 1.7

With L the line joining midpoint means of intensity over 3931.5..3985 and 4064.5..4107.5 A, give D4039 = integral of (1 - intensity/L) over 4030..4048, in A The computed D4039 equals -2.8 A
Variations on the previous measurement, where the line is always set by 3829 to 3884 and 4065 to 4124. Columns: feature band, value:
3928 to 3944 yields 6.1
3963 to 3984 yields 5.2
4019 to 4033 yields -2.2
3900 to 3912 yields -1.3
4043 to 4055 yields -0.9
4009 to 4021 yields -2.3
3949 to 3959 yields -0.4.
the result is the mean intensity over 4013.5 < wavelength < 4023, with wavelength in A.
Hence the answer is 8.24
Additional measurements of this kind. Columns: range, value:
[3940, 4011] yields 6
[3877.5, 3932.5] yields 5.34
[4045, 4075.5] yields 7.83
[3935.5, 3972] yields 4.74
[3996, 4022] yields 7.81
